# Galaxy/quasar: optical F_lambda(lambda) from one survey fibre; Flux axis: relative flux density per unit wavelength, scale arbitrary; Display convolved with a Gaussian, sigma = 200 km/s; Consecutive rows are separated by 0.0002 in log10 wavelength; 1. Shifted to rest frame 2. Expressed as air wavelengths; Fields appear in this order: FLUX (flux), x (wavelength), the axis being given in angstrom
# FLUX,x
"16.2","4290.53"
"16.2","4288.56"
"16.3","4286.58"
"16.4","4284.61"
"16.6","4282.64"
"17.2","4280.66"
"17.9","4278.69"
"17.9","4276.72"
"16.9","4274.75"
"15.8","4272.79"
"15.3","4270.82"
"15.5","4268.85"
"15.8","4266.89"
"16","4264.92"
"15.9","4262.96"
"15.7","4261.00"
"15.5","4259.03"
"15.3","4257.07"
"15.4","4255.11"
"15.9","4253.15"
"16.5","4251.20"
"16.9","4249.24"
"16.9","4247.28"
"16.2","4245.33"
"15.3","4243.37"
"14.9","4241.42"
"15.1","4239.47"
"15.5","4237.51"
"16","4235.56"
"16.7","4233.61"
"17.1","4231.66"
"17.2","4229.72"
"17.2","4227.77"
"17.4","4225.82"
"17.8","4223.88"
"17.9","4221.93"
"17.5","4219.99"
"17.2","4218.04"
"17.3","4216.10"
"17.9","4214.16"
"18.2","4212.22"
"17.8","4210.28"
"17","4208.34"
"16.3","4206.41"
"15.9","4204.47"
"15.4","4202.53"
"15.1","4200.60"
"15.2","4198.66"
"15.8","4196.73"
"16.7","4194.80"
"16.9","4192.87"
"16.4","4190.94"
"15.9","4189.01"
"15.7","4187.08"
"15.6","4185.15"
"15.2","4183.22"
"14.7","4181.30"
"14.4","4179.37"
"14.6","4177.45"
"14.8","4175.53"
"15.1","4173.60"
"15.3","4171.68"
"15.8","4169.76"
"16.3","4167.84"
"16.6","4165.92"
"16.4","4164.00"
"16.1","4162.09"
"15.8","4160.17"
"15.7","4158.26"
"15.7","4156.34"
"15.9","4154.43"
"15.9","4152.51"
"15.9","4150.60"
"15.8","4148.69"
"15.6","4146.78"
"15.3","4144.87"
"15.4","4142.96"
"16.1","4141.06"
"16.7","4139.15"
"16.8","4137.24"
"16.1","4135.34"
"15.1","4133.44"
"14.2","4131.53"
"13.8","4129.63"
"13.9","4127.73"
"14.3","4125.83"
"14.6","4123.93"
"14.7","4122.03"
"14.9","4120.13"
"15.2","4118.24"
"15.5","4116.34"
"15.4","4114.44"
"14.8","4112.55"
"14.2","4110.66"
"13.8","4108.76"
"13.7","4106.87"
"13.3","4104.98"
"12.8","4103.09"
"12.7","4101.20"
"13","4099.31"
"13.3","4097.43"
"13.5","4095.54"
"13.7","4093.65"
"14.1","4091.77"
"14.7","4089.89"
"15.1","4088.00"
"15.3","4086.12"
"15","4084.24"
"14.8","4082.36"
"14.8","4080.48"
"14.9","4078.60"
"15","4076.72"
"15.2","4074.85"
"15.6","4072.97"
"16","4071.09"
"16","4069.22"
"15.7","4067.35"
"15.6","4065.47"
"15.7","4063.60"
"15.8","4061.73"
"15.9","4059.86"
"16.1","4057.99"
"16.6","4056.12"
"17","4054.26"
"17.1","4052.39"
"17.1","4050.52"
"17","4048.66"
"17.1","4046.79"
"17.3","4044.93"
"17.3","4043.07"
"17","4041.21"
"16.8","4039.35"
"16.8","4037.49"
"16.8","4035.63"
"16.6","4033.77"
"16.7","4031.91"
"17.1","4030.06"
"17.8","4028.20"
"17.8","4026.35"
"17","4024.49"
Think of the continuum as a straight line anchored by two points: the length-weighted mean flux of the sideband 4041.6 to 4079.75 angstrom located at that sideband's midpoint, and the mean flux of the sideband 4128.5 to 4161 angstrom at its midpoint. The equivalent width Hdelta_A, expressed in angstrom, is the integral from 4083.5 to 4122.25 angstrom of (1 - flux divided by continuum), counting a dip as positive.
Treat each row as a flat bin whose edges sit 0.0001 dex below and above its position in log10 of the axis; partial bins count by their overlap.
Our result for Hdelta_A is 4.1 angstrom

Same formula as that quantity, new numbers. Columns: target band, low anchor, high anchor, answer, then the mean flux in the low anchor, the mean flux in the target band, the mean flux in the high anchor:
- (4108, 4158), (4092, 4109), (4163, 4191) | -3.4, 13.3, 15.2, 15.5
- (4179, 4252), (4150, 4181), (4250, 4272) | -3.4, 15.6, 16.4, 15.7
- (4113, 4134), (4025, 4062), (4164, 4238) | 2.4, 16.9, 14.7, 16.3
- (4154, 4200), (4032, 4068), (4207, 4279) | 2.4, 16.6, 15.7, 16.5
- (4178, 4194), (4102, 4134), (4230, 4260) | -0.4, 14.3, 15.6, 16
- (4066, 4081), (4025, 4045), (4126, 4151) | 0.9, 17.1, 15.4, 15.4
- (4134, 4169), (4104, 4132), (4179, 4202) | -2.3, 14.4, 16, 15.7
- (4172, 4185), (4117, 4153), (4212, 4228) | 1.3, 15.3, 14.9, 17.6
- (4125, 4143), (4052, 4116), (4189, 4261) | 0.2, 14.9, 15.2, 16.5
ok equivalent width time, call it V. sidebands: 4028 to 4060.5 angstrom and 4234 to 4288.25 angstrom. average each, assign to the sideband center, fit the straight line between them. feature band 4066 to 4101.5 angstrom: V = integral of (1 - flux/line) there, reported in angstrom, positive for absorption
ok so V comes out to 4.34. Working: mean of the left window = 16.9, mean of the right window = 16.1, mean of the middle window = 14.7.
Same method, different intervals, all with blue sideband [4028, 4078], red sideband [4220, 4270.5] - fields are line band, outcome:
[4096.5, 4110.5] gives 2.65 angstrom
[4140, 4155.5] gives 0.56 angstrom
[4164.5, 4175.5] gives 0.38 angstrom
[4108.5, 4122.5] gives 1.29 angstrom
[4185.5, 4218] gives -0.39 angstrom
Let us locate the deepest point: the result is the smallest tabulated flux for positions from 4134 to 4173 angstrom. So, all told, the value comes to 15.3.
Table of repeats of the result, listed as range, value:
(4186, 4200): 15.2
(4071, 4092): 14.1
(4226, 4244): 14.9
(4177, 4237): 14.4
